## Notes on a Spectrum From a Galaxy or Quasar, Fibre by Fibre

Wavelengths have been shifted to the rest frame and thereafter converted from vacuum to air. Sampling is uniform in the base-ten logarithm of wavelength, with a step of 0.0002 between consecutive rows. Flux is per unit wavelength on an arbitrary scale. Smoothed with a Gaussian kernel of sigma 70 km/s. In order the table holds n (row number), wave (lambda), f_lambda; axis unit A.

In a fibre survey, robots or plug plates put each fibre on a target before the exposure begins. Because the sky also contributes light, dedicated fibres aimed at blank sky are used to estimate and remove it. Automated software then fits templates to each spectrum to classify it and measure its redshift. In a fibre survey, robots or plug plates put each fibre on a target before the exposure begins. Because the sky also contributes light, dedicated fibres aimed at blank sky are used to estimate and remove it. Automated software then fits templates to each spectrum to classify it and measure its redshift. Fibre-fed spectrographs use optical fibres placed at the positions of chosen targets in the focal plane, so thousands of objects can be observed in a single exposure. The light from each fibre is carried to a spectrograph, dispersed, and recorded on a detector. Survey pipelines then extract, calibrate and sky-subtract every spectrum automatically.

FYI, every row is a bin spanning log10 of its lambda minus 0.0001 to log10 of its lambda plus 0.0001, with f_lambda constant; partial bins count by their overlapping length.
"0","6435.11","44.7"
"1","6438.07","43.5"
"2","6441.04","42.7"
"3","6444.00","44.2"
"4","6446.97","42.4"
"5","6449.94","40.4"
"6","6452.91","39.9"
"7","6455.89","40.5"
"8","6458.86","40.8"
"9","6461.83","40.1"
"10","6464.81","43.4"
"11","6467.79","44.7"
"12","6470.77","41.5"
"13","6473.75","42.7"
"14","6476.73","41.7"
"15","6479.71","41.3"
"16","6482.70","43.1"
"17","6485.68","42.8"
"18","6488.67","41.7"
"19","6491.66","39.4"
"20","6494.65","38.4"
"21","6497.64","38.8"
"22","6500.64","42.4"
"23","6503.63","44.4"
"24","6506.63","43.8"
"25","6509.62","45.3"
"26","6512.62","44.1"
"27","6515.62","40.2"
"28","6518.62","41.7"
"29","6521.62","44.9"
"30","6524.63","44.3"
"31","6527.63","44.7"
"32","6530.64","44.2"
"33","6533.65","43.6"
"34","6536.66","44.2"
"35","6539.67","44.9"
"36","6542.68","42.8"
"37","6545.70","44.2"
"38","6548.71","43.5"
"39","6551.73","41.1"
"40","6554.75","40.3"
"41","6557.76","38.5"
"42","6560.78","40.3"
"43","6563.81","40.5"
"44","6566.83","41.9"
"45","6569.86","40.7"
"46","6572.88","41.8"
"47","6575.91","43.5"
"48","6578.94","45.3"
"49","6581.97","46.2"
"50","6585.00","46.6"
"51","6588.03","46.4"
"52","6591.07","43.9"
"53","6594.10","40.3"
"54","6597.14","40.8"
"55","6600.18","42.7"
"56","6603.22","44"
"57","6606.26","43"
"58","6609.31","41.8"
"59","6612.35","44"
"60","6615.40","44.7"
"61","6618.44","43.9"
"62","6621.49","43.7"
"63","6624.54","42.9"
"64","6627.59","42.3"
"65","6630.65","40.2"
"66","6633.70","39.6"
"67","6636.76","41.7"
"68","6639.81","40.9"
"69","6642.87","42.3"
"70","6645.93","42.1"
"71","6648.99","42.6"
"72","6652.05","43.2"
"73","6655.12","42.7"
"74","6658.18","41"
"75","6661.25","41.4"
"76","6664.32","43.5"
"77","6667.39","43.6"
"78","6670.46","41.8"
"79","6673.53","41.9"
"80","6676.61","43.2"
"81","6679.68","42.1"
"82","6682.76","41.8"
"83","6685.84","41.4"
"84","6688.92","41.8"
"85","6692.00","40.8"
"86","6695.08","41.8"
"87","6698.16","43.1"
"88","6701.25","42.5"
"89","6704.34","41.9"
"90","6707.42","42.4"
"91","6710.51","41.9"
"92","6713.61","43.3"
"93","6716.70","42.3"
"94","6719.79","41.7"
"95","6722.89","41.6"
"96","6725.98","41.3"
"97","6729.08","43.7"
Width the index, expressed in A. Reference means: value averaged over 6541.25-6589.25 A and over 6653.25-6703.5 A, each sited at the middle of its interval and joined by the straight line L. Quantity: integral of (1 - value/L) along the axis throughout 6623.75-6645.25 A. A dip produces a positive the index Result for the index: 0.5 A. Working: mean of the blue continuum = 42.7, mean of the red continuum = 42.1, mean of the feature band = 41.4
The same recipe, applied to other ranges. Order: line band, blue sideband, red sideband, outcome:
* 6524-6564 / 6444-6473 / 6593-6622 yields -0.29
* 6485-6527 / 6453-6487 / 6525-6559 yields 0.14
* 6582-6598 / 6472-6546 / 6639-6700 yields -0.56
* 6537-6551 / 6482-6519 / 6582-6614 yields -0.35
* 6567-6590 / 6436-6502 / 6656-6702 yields -1.26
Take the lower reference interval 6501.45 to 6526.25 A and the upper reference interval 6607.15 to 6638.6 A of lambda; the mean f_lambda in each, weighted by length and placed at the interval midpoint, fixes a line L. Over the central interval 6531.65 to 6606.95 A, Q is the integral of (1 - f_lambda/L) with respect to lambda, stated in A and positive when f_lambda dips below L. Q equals 0.3 A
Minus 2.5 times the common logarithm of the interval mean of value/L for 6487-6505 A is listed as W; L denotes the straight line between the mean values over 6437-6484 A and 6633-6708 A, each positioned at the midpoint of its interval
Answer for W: 0.03 mag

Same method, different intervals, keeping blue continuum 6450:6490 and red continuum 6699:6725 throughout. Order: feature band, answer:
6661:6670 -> -0.02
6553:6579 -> 0.02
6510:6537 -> -0.04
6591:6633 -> -0.02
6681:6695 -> 0.02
